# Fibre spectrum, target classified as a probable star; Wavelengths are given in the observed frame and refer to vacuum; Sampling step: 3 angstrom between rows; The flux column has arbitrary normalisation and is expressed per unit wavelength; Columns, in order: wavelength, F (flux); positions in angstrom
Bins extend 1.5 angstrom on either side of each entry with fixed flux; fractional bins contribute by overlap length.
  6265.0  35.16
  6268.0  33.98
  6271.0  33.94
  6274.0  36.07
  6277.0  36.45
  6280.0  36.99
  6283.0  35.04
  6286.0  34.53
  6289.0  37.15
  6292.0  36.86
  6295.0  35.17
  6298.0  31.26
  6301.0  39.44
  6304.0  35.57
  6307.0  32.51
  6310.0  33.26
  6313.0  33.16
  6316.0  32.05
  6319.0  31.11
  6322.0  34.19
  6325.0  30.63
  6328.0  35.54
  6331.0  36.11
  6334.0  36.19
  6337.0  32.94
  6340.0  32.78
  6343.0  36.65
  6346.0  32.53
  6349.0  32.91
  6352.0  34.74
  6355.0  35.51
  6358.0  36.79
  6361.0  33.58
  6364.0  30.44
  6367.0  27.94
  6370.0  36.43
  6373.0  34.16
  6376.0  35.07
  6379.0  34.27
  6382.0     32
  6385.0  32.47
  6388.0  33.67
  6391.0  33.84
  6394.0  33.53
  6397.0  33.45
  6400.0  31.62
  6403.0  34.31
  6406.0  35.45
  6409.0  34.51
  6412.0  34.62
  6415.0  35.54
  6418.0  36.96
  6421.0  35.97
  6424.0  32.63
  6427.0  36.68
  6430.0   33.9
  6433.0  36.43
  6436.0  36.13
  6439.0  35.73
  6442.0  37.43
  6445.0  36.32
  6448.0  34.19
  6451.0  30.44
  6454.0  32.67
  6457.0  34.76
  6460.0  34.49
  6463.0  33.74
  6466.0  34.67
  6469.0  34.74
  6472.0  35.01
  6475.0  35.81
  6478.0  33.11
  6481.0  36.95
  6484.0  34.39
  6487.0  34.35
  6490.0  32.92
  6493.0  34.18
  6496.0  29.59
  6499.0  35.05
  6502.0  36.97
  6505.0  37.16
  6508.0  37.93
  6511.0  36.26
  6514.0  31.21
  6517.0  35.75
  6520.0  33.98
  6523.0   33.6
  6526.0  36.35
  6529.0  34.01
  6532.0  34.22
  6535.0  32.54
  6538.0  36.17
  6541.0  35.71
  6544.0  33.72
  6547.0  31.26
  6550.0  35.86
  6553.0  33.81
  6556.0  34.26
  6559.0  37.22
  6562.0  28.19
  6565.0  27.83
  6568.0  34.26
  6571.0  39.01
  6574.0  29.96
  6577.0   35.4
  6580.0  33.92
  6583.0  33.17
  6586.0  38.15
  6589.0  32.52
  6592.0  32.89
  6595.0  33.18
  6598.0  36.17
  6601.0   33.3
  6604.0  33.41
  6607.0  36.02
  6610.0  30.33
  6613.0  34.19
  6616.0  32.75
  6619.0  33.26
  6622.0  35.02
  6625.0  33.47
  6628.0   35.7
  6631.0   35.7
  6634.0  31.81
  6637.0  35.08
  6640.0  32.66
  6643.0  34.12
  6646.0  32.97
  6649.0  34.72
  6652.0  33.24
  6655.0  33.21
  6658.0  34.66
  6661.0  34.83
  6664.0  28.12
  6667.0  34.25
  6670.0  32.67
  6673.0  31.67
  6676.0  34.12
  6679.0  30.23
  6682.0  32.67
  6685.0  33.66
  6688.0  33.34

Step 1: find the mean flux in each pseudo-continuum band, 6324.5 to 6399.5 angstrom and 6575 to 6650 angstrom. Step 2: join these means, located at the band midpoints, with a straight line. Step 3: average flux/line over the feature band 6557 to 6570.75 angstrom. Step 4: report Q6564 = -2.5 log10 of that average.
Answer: 0.04 mag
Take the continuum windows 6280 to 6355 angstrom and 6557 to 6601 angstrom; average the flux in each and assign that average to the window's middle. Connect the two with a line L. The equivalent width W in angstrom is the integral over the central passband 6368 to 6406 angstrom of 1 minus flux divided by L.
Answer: 0.5 angstrom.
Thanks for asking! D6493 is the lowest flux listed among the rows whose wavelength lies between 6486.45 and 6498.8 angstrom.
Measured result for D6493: 29.59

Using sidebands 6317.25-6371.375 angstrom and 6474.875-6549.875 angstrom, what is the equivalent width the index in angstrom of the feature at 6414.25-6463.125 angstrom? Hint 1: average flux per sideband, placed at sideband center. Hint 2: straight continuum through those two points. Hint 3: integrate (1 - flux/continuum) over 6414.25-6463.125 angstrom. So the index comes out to -1.1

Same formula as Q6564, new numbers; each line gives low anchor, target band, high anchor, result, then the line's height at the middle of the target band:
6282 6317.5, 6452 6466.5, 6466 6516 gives 0.03 mag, 34.7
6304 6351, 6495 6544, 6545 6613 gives -0.04 mag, 33.6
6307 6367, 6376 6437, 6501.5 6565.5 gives -0.02 mag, 33.8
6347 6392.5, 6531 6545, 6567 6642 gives -0.02 mag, 33.9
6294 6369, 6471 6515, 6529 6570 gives -0.04 mag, 33.6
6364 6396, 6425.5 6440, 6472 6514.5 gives -0.06 mag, 33.9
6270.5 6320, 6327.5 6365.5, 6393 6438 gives 0.01 mag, 34.8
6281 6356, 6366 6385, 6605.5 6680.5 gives 0.02 mag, 34.2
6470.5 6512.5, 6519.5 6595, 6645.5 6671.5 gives 0.01 mag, 34.3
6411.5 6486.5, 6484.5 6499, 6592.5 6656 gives 0.05 mag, 34.7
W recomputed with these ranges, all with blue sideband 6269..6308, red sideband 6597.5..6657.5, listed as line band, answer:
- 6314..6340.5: 1.32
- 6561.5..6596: 0.72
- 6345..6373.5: 1.33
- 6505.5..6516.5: -0.31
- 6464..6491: -0.09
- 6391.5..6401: 0.52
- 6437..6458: 0.10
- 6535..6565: 0.50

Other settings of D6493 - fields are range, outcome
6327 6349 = 32.53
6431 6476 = 30.44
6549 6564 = 28.19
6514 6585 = 27.83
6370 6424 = 31.62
